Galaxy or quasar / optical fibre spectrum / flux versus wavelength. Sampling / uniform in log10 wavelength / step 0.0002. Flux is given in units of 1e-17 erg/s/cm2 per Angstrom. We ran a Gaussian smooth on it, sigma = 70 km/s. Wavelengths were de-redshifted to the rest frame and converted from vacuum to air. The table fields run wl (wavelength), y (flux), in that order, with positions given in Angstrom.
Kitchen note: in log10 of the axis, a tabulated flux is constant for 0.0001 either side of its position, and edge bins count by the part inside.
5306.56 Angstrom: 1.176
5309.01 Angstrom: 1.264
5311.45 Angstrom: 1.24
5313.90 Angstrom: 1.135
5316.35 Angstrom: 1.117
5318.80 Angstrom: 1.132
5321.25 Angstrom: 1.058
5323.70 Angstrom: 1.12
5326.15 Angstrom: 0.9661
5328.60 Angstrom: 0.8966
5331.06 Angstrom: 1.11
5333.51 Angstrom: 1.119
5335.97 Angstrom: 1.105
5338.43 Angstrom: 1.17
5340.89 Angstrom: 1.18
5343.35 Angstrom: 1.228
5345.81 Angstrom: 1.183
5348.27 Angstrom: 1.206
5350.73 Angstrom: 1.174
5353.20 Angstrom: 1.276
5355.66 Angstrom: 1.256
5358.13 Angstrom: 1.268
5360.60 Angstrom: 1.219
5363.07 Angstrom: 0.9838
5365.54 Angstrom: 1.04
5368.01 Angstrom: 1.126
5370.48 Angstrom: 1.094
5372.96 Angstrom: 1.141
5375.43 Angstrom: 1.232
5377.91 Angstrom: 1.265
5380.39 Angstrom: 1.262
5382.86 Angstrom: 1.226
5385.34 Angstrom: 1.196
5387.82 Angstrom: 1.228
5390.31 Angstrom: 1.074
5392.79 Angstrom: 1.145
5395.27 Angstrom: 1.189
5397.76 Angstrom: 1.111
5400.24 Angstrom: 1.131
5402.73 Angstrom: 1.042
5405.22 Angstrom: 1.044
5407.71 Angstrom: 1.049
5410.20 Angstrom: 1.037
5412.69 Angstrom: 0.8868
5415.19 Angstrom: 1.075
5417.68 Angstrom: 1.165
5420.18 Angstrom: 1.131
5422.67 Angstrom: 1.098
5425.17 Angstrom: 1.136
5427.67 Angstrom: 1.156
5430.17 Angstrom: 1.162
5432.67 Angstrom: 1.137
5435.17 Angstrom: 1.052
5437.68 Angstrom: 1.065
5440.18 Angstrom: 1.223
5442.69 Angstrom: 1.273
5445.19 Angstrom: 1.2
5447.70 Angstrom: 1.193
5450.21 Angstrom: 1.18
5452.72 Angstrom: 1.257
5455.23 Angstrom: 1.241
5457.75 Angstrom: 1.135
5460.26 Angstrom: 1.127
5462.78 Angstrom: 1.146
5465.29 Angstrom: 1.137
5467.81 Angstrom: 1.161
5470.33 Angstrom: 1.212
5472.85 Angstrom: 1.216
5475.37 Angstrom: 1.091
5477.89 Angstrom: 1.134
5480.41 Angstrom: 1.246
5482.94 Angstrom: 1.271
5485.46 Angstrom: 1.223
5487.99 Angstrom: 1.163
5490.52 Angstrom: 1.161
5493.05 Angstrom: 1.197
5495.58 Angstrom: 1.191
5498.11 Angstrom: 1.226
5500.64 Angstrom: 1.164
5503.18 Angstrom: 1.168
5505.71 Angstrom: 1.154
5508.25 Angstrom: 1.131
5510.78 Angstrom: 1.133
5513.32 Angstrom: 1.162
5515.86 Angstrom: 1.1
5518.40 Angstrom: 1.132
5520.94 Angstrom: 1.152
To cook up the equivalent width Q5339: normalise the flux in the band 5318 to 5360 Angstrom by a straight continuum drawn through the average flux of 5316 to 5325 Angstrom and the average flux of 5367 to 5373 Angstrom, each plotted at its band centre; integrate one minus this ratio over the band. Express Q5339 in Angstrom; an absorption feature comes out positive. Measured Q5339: -1.4 Angstrom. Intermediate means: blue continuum 1.1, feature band 1.15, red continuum 1.12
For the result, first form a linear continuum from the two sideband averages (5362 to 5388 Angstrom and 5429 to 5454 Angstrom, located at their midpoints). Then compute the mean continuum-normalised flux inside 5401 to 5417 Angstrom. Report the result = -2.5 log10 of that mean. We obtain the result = 0.136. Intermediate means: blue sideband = 1.16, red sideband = 1.17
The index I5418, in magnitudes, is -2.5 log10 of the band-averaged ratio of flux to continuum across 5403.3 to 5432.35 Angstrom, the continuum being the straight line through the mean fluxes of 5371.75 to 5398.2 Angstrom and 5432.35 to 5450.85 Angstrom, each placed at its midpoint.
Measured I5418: 0.09 mag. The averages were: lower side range 1.19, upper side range 1.17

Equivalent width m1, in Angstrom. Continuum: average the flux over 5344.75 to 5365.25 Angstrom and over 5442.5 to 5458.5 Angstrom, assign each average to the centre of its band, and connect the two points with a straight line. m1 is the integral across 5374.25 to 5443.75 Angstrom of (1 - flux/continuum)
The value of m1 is 3.8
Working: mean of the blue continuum 1.19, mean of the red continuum 1.21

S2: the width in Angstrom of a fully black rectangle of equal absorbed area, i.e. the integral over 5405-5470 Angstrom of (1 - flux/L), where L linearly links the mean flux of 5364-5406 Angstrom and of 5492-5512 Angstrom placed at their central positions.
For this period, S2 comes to 1.3 Angstrom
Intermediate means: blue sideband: 1.15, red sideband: 1.17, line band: 1.14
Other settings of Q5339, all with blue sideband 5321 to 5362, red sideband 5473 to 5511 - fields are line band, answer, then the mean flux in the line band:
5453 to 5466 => 0.1 Angstrom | 1.17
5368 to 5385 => -0.6 Angstrom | 1.2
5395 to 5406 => 0.6 Angstrom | 1.1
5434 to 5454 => -0.2 Angstrom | 1.18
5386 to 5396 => 0.0 Angstrom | 1.16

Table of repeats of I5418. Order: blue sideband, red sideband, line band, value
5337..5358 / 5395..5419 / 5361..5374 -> 0.08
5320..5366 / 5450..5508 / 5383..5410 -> 0.03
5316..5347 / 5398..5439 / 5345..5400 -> -0.08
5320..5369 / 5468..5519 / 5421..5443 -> 0.02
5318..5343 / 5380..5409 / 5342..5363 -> -0.10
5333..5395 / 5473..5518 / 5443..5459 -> -0.03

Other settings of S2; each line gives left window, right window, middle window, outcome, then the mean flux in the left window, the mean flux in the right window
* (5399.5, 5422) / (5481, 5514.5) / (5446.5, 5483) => -1.42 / 1.06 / 1.18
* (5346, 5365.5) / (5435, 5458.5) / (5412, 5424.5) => 1.11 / 1.19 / 1.19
